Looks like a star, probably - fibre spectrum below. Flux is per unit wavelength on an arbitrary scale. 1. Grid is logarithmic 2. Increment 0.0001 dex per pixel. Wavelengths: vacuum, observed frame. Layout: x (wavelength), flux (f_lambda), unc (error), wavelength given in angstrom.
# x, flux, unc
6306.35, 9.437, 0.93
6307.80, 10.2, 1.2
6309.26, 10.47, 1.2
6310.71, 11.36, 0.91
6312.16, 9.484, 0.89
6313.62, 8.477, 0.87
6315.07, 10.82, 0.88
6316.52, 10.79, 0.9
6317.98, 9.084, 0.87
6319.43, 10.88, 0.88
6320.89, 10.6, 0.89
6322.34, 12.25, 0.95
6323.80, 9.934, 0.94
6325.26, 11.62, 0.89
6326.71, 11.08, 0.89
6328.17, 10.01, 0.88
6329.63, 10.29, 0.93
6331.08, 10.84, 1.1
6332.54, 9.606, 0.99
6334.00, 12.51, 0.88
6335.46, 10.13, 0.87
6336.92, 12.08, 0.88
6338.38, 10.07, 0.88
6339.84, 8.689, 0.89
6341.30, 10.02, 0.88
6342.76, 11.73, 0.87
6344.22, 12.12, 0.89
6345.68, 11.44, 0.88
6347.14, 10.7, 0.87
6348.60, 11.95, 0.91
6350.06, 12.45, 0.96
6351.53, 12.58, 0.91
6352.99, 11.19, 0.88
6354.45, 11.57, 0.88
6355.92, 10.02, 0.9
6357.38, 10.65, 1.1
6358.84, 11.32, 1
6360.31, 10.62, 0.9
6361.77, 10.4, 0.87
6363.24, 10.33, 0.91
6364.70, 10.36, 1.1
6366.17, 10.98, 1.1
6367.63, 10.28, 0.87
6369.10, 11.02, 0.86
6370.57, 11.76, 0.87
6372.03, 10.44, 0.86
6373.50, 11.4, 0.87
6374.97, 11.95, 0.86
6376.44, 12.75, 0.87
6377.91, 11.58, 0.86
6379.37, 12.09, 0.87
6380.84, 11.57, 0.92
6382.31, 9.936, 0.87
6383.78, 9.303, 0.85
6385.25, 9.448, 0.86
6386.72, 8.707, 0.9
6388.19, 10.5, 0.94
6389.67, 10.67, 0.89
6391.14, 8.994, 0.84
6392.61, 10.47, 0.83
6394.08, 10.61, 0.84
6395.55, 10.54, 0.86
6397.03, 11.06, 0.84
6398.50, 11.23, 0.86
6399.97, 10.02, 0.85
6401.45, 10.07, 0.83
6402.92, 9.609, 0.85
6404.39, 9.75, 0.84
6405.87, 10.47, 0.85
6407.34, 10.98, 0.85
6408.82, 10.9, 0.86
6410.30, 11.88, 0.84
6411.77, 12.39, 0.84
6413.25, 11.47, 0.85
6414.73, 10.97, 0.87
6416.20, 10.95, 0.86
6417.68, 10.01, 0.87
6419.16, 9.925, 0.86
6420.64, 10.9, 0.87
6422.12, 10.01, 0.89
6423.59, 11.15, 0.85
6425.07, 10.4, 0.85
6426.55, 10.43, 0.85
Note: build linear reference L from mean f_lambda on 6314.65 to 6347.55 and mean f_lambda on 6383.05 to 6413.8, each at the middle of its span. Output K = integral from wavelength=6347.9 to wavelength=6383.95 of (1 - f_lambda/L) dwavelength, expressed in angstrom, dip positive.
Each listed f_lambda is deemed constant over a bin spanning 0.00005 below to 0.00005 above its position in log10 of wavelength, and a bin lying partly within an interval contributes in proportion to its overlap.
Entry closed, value -2.0 angstrom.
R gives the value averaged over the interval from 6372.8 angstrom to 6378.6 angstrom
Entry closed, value 11.9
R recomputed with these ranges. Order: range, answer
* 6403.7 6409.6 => 10.5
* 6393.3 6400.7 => 10.7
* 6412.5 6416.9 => 11.1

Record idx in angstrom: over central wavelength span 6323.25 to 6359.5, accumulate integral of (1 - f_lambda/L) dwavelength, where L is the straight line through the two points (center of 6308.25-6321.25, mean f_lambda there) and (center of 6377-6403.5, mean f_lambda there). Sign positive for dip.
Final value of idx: -2.6 angstrom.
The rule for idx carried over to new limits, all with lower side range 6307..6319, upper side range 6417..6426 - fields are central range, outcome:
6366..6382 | -1.8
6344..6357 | -1.7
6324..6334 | -0.5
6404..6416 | -0.9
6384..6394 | 0.5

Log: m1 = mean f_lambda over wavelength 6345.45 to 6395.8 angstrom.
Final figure 10.9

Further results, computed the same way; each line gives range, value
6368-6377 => 11.5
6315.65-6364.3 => 10.9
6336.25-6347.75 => 10.9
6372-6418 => 10.7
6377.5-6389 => 10.4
